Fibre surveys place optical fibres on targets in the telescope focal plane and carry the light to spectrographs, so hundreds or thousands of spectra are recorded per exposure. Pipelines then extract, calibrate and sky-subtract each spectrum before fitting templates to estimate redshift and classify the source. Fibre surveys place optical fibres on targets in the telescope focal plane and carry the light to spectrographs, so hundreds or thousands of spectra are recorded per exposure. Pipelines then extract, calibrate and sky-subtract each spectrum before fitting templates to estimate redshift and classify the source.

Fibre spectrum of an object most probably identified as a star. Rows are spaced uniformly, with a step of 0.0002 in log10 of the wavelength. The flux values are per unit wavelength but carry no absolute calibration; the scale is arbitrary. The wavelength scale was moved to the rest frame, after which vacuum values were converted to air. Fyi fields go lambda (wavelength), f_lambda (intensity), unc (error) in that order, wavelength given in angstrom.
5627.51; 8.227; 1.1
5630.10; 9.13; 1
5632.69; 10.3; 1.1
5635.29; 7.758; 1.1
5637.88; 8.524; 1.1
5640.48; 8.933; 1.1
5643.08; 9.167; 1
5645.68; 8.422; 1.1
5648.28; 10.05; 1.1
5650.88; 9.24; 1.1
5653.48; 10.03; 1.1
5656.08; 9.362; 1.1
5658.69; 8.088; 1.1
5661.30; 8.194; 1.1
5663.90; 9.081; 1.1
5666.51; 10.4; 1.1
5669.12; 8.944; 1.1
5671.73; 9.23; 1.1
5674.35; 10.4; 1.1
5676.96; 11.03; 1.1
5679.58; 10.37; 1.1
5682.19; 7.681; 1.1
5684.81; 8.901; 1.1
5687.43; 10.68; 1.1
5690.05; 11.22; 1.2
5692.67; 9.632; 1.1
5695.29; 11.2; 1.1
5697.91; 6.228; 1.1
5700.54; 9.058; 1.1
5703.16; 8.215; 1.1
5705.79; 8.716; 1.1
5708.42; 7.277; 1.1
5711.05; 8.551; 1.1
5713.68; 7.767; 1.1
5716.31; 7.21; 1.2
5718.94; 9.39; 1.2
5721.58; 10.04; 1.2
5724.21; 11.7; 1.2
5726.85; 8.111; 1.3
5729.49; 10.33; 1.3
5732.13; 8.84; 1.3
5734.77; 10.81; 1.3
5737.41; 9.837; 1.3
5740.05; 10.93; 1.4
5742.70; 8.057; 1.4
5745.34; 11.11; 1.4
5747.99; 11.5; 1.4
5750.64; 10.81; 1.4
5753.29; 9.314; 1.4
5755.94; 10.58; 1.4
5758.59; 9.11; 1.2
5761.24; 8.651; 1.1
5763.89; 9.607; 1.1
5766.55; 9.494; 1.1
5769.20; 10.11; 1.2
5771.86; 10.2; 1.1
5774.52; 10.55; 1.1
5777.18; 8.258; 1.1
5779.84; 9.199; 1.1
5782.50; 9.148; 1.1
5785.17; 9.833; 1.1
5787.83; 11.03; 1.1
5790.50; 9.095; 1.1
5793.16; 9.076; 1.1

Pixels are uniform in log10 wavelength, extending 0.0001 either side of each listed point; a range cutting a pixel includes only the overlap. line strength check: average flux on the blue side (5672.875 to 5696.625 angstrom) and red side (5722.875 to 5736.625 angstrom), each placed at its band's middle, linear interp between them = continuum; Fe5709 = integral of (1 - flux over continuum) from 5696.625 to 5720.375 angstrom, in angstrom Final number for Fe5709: 4.7 angstrom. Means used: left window 10.1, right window 9.95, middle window 8.06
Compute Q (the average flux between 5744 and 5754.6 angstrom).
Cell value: 10.7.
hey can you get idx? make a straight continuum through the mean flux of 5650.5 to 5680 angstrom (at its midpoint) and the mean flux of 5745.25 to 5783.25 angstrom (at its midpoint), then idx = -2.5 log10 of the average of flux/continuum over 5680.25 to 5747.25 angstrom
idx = 0.04 mag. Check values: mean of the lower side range 9.51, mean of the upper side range 9.81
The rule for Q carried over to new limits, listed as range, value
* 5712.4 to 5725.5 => 9.22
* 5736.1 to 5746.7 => 9.99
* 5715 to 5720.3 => 8.31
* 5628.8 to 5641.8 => 8.93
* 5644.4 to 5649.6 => 9.24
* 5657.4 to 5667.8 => 8.94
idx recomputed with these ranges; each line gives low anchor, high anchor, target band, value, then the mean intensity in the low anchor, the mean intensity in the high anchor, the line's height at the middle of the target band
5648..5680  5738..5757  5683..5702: 0.03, 9.53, 10.3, 9.8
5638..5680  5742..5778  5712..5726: 0.06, 9.39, 9.86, 9.67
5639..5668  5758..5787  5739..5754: -0.10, 9.17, 9.51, 9.43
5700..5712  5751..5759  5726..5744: -0.04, 8.31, 9.87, 9.23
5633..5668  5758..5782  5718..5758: -0.08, 9.06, 9.47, 9.36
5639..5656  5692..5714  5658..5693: -0.08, 9.31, 8.52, 8.91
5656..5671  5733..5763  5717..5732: 0.00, 8.99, 10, 9.75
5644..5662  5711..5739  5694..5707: 0.07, 9.09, 9.38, 9.28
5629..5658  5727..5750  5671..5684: -0.03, 9.15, 10.1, 9.49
